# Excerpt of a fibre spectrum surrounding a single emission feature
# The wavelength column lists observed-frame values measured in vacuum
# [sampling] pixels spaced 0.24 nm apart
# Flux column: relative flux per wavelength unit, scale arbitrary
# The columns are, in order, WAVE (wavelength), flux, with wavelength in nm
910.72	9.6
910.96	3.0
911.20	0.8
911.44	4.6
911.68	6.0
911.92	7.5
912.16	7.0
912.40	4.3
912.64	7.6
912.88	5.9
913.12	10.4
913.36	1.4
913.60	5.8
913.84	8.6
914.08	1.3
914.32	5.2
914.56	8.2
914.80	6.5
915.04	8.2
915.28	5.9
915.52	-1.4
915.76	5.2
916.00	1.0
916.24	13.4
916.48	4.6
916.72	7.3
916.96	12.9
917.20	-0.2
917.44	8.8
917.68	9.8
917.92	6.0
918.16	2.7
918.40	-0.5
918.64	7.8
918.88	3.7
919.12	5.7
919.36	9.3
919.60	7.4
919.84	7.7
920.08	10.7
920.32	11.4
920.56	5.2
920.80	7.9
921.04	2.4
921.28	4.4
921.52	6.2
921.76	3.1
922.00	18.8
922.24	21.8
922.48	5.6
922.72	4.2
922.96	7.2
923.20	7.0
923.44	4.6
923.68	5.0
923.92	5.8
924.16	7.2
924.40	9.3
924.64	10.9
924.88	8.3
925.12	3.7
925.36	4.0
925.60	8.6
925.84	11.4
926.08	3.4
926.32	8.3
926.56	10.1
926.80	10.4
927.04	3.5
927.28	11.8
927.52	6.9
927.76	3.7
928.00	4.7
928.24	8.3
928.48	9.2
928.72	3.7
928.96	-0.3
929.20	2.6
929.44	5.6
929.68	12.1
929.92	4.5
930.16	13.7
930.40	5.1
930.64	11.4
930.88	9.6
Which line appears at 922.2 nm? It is H-gamma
